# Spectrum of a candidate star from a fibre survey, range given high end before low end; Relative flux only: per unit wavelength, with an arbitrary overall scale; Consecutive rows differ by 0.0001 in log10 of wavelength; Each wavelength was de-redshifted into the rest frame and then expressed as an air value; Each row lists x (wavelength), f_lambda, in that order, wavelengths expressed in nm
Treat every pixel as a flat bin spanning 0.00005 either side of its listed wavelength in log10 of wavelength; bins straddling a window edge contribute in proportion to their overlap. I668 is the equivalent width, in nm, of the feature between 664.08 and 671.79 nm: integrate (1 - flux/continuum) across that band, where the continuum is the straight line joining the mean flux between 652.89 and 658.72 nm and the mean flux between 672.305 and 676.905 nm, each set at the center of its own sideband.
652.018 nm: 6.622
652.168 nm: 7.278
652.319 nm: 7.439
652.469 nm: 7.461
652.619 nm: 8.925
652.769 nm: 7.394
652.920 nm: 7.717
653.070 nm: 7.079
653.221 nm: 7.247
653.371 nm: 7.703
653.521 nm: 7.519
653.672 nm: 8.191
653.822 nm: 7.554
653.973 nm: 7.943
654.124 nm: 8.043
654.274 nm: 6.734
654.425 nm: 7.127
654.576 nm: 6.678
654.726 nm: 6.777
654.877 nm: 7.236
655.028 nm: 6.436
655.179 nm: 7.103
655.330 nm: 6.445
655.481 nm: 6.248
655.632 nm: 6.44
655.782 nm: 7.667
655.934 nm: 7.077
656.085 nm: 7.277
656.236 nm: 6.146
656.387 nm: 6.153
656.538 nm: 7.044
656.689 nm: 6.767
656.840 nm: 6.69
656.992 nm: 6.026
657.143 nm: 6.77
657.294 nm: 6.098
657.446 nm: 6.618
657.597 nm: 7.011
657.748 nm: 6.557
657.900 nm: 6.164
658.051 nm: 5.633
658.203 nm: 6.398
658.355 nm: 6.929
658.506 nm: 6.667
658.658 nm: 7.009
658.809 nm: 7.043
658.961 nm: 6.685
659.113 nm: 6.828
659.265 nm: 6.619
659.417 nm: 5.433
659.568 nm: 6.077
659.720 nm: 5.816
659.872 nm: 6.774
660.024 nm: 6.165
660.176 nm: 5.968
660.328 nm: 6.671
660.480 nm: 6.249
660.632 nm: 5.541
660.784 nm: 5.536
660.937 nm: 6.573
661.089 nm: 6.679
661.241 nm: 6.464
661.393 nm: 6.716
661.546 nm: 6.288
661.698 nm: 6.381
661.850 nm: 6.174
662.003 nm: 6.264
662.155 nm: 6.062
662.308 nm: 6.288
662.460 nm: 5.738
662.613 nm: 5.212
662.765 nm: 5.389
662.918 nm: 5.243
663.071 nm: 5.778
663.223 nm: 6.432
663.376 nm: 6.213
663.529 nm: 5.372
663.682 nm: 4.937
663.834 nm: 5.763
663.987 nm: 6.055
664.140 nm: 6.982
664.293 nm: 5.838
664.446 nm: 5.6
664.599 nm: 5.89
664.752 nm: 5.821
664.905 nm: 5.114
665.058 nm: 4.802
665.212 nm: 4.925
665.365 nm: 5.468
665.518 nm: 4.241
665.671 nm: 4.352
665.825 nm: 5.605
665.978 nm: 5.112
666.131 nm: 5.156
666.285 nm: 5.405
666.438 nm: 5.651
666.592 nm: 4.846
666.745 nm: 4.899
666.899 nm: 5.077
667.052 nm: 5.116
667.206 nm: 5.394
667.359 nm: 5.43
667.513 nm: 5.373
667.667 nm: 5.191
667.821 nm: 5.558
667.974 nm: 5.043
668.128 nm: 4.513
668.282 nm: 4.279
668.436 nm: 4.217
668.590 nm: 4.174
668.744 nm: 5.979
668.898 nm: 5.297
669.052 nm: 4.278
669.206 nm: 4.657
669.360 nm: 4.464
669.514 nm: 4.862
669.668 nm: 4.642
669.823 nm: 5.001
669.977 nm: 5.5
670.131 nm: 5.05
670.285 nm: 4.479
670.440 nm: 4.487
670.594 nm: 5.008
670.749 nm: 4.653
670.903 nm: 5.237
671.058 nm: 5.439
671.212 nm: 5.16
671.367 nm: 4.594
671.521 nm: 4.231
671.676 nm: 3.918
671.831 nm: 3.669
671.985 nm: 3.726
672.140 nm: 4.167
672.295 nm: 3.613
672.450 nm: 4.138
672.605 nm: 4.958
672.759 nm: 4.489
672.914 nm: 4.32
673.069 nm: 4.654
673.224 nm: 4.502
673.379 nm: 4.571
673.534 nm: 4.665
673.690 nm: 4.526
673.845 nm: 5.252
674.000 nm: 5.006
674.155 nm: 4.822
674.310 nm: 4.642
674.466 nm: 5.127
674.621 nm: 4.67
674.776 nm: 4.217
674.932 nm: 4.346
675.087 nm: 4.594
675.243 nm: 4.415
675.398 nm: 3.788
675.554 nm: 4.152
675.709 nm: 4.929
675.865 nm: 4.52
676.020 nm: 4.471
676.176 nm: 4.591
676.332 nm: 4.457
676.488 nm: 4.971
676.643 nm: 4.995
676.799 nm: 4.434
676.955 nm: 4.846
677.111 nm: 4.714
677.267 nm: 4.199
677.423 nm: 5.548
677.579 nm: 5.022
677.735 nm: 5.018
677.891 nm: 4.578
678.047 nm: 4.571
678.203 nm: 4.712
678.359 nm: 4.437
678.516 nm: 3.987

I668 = 0.53 nm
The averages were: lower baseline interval 6.89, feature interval 5.03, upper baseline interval 4.58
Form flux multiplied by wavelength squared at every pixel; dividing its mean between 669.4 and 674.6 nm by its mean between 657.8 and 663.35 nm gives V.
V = 0.77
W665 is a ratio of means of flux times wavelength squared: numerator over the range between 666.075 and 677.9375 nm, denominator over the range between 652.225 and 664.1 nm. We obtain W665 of 0.8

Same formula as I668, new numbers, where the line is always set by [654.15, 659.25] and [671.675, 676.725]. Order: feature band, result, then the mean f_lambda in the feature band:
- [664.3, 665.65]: 0.10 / 5.23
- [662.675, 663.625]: 0.03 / 5.71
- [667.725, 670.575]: 0.17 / 4.81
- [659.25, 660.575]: 0.03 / 6.17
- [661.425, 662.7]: -0.01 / 6.07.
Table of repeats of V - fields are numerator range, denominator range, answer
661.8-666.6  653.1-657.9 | 0.82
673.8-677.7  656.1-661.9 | 0.77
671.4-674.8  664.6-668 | 0.88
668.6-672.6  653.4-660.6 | 0.72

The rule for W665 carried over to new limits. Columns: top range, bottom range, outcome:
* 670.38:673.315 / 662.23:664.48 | 0.79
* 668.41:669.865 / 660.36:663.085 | 0.81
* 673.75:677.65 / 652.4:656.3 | 0.69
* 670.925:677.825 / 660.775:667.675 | 0.84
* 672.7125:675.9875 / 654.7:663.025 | 0.75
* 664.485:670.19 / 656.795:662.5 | 0.81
